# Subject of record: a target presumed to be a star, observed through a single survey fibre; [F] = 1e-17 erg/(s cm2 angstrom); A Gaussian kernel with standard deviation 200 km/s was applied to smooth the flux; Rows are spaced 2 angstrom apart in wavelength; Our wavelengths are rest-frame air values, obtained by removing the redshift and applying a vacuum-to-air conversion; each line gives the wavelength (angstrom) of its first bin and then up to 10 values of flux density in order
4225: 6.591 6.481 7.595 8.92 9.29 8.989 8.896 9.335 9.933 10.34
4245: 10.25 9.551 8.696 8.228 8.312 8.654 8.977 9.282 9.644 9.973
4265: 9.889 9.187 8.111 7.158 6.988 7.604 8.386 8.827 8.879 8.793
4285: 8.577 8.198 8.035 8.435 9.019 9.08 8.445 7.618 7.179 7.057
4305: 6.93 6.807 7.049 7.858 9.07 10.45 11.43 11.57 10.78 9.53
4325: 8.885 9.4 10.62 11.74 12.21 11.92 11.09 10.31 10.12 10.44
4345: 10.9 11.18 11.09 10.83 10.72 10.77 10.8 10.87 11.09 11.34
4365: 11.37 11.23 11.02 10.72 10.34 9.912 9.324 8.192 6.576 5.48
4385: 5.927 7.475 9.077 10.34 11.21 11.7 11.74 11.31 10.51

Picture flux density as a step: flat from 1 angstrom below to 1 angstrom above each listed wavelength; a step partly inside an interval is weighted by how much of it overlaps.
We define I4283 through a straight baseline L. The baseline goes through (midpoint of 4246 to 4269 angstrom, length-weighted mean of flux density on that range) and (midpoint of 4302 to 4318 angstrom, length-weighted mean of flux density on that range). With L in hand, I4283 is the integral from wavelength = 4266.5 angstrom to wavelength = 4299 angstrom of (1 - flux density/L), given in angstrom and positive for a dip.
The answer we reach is 1.47 angstrom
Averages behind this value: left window 9.08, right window 8.33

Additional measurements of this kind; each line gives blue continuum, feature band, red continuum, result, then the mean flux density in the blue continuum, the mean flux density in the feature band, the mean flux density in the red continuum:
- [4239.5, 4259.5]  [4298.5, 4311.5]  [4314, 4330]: 3.74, 9.22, 7.17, 10.3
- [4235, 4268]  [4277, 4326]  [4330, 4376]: 7.00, 9.31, 8.68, 11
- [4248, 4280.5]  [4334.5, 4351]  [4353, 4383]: -1.86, 8.62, 10.8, 10.1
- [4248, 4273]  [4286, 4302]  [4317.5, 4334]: 2.41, 8.77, 8.25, 10.6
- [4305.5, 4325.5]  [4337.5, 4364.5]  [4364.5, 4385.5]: -4.79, 9.29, 10.8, 9.12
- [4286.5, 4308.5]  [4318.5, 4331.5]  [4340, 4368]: -1.28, 7.87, 10.3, 10.9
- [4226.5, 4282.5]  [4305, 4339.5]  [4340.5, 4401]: -1.31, 8.82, 9.95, 10.1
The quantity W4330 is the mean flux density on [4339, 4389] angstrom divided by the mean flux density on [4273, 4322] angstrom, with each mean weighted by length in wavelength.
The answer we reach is 1.2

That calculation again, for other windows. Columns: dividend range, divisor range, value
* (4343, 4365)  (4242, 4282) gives 1.24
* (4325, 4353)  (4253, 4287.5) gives 1.25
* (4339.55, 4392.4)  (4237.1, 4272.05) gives 1.08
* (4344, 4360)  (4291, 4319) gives 1.29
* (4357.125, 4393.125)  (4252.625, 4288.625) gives 1.10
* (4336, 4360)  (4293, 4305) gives 1.36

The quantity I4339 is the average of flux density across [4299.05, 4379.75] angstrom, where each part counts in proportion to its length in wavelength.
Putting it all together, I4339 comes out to 10.1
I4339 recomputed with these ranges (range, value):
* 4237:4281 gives 8.92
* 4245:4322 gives 8.67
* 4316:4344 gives 10.7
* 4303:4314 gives 7.5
